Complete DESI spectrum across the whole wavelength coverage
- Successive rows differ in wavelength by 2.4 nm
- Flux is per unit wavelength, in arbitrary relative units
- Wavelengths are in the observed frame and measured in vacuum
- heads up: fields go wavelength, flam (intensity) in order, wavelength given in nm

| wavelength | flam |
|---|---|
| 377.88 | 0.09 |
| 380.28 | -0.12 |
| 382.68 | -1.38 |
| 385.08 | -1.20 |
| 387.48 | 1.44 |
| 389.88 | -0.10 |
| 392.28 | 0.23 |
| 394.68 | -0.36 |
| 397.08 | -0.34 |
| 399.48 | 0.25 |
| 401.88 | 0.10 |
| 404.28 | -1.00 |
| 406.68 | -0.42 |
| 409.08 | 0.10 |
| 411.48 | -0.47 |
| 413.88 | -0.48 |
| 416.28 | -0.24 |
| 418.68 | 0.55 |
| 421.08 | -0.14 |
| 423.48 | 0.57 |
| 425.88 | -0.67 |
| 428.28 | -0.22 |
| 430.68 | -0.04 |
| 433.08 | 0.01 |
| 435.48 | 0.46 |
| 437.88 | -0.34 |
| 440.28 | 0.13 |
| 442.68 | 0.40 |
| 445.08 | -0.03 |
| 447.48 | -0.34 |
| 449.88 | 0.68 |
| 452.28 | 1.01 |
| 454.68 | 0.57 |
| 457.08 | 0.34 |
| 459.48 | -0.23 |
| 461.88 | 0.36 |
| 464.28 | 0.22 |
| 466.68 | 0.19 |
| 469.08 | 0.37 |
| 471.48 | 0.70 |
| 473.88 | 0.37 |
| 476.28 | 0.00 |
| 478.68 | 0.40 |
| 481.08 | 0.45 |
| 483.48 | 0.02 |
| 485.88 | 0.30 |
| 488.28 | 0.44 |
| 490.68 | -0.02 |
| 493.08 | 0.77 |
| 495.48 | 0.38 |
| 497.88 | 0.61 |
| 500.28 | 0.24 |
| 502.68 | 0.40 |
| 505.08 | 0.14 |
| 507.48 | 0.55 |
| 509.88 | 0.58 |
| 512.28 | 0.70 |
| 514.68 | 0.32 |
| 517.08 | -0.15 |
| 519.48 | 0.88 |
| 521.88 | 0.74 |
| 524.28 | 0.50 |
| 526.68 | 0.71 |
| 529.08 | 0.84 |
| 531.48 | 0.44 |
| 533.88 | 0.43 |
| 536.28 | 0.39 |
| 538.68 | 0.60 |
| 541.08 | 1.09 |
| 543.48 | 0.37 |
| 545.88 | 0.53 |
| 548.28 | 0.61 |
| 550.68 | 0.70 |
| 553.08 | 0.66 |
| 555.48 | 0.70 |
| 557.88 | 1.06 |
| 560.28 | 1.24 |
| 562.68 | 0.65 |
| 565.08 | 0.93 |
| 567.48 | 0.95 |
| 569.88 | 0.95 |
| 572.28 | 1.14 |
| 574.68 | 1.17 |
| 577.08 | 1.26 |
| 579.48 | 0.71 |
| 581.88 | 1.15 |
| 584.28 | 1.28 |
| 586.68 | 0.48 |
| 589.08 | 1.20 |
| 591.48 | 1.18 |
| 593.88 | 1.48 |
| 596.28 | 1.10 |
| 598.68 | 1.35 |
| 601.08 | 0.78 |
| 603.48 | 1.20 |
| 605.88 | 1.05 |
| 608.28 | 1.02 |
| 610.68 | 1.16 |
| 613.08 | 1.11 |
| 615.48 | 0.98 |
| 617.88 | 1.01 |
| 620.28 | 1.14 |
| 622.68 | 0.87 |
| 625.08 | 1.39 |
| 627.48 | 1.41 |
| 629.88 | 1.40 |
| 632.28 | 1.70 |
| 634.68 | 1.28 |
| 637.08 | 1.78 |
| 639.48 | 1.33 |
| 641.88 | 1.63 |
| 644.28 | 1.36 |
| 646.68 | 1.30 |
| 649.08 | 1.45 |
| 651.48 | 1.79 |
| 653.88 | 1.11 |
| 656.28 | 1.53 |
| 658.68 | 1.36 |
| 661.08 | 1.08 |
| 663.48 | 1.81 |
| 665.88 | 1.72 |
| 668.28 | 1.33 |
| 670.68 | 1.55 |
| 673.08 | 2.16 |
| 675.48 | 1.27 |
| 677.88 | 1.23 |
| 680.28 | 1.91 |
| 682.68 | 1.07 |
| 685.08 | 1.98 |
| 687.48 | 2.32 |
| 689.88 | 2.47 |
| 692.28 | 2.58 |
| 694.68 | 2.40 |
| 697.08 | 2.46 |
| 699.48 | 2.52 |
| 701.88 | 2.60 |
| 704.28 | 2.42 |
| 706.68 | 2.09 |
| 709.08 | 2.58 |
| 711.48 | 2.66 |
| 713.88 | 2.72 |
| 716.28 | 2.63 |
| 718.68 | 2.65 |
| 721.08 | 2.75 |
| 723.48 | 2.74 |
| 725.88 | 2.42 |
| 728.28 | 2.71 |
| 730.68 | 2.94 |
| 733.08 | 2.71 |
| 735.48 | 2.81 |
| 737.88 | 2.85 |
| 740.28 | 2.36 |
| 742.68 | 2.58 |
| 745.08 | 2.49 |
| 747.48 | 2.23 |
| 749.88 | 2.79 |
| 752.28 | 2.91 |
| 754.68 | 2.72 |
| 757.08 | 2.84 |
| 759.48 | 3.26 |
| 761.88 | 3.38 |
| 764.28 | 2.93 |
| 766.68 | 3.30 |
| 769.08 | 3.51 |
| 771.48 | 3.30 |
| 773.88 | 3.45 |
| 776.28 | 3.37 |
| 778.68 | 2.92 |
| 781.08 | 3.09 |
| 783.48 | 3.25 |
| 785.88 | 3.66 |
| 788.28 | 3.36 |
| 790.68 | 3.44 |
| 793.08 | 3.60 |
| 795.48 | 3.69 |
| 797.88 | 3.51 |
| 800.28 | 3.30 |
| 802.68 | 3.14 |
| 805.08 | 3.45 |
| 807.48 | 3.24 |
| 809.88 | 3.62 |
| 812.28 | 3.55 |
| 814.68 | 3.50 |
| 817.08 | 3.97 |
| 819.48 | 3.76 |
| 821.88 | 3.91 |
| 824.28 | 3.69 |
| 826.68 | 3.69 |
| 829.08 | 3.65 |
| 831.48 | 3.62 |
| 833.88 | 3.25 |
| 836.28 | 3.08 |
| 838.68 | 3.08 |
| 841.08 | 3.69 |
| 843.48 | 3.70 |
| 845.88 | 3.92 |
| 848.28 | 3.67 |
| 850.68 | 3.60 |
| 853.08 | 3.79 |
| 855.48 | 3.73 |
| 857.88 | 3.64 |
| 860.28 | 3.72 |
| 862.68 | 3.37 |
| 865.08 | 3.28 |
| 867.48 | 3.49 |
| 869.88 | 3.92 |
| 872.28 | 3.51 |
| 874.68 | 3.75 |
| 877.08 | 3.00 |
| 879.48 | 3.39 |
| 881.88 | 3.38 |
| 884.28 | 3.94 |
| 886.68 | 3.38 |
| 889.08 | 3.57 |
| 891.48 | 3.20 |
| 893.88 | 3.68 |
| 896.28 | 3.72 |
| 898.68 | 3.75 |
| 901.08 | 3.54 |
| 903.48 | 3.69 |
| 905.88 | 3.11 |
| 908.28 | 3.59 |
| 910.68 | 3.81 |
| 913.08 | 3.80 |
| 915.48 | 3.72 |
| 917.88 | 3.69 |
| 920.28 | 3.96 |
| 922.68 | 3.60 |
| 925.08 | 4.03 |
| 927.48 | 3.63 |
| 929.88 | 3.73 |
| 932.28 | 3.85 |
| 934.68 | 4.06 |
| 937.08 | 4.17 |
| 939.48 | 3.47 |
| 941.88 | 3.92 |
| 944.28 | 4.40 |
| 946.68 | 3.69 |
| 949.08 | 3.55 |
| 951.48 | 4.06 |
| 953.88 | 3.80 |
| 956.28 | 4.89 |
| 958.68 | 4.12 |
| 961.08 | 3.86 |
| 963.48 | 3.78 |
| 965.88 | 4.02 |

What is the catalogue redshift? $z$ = 0.720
